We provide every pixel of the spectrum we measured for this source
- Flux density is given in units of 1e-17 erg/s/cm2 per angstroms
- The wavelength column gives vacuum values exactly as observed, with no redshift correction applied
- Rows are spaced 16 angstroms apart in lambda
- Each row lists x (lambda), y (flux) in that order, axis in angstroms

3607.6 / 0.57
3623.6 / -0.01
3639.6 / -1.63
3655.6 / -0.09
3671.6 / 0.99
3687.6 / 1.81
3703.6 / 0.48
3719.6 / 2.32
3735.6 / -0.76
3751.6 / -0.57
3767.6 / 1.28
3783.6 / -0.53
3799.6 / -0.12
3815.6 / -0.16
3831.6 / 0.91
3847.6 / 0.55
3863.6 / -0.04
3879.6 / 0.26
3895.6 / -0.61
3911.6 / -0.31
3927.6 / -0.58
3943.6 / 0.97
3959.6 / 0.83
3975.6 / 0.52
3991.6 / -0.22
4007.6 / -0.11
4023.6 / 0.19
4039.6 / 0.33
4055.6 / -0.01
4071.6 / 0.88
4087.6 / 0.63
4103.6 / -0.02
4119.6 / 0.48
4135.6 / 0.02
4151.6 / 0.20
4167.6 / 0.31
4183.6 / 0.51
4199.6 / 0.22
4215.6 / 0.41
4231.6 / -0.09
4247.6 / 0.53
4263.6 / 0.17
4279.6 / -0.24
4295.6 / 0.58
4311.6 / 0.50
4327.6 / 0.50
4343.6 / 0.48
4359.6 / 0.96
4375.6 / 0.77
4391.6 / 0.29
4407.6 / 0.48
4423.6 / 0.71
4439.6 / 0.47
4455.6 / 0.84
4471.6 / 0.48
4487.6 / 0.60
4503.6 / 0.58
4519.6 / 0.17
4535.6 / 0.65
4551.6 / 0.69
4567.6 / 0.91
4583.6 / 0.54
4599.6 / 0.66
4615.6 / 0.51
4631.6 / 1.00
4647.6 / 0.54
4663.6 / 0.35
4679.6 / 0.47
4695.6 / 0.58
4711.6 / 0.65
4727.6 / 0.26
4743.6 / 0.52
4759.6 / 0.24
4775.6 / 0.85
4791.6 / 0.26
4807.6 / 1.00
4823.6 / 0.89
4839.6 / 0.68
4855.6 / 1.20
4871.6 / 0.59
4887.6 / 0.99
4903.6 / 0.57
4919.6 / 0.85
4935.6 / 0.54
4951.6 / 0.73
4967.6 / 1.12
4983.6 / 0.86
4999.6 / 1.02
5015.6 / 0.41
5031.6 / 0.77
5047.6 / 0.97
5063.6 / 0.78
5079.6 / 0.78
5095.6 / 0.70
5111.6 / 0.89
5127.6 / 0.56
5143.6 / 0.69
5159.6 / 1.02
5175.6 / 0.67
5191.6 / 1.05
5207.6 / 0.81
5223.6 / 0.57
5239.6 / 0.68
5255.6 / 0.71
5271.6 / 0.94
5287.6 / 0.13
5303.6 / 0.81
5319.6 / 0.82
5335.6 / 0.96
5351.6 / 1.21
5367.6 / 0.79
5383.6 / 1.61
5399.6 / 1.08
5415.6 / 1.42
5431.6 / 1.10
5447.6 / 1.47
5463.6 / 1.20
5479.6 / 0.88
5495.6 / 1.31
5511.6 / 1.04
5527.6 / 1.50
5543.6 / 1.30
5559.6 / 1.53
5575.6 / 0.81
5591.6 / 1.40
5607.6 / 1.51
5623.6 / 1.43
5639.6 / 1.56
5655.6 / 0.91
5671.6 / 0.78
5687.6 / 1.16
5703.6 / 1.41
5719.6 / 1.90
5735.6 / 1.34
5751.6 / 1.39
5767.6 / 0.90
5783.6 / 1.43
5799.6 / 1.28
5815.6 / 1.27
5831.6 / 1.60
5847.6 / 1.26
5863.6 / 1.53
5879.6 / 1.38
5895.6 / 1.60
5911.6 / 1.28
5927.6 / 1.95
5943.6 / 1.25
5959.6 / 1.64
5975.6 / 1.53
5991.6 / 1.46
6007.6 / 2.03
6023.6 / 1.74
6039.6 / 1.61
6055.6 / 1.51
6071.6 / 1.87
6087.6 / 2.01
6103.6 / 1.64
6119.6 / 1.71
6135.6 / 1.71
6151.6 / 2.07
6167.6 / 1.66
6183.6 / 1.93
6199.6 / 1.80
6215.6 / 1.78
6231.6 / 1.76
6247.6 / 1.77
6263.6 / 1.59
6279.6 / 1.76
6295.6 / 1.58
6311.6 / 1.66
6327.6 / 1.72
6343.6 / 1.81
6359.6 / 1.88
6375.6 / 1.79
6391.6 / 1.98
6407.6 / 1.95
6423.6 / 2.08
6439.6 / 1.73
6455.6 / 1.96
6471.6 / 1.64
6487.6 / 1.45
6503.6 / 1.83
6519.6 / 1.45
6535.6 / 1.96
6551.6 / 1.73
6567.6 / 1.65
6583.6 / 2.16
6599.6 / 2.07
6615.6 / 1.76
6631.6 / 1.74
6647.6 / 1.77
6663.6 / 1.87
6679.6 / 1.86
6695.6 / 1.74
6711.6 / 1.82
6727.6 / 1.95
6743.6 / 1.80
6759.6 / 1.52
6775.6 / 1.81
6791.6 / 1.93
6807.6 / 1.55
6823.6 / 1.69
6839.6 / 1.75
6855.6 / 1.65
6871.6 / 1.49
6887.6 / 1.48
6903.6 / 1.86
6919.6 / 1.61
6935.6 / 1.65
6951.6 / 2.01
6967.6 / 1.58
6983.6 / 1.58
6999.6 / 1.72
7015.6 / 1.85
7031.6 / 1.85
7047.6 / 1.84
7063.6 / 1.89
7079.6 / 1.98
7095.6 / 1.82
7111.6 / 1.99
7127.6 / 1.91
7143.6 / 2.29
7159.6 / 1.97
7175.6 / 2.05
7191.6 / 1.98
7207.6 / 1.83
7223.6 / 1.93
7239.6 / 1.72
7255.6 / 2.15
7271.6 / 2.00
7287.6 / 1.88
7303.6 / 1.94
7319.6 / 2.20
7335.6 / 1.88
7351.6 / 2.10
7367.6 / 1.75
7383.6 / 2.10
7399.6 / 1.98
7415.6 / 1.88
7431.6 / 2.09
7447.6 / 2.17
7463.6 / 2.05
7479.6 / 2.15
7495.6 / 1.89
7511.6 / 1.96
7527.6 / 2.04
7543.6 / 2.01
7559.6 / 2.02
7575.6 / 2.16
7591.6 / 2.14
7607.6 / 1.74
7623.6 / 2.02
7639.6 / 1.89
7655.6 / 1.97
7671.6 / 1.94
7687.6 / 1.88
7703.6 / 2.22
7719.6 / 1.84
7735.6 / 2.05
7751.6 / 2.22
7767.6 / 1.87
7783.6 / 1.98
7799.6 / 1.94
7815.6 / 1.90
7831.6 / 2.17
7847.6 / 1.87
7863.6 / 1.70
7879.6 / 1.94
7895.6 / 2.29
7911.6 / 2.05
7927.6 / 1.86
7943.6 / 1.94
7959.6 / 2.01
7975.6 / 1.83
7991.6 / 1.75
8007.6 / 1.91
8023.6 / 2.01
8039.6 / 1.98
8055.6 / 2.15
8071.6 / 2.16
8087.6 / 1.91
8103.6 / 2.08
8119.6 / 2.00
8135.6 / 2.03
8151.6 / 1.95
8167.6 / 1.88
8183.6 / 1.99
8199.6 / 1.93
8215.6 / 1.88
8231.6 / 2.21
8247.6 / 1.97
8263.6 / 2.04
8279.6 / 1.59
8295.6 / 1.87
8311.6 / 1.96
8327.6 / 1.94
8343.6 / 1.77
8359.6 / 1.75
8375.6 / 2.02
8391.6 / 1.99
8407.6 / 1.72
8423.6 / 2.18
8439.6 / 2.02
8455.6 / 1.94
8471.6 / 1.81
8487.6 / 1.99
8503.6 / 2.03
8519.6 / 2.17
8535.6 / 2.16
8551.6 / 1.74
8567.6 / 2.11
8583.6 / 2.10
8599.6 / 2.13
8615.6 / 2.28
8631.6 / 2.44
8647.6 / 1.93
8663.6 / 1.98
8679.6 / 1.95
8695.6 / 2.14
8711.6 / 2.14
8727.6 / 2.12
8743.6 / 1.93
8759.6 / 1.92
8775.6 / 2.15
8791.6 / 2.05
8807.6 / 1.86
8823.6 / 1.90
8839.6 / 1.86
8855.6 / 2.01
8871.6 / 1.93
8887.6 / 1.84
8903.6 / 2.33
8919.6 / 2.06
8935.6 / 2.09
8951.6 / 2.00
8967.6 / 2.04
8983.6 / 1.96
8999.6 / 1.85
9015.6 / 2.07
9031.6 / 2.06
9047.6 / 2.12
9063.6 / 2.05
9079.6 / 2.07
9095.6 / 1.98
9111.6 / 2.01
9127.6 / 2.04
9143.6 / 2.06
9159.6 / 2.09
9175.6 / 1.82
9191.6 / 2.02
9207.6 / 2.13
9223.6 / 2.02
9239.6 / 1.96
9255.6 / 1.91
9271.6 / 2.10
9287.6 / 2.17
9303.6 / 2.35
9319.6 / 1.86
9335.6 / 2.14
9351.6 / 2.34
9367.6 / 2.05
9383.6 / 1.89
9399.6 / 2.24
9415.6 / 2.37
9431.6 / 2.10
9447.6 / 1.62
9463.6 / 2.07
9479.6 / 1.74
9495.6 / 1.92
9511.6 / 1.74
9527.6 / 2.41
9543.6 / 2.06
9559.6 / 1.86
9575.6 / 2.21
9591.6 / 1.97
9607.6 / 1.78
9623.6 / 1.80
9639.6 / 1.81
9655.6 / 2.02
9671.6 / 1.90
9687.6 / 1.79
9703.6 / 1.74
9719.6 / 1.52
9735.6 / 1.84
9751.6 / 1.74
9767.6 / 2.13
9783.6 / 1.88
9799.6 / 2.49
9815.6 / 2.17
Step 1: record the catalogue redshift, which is 0.33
